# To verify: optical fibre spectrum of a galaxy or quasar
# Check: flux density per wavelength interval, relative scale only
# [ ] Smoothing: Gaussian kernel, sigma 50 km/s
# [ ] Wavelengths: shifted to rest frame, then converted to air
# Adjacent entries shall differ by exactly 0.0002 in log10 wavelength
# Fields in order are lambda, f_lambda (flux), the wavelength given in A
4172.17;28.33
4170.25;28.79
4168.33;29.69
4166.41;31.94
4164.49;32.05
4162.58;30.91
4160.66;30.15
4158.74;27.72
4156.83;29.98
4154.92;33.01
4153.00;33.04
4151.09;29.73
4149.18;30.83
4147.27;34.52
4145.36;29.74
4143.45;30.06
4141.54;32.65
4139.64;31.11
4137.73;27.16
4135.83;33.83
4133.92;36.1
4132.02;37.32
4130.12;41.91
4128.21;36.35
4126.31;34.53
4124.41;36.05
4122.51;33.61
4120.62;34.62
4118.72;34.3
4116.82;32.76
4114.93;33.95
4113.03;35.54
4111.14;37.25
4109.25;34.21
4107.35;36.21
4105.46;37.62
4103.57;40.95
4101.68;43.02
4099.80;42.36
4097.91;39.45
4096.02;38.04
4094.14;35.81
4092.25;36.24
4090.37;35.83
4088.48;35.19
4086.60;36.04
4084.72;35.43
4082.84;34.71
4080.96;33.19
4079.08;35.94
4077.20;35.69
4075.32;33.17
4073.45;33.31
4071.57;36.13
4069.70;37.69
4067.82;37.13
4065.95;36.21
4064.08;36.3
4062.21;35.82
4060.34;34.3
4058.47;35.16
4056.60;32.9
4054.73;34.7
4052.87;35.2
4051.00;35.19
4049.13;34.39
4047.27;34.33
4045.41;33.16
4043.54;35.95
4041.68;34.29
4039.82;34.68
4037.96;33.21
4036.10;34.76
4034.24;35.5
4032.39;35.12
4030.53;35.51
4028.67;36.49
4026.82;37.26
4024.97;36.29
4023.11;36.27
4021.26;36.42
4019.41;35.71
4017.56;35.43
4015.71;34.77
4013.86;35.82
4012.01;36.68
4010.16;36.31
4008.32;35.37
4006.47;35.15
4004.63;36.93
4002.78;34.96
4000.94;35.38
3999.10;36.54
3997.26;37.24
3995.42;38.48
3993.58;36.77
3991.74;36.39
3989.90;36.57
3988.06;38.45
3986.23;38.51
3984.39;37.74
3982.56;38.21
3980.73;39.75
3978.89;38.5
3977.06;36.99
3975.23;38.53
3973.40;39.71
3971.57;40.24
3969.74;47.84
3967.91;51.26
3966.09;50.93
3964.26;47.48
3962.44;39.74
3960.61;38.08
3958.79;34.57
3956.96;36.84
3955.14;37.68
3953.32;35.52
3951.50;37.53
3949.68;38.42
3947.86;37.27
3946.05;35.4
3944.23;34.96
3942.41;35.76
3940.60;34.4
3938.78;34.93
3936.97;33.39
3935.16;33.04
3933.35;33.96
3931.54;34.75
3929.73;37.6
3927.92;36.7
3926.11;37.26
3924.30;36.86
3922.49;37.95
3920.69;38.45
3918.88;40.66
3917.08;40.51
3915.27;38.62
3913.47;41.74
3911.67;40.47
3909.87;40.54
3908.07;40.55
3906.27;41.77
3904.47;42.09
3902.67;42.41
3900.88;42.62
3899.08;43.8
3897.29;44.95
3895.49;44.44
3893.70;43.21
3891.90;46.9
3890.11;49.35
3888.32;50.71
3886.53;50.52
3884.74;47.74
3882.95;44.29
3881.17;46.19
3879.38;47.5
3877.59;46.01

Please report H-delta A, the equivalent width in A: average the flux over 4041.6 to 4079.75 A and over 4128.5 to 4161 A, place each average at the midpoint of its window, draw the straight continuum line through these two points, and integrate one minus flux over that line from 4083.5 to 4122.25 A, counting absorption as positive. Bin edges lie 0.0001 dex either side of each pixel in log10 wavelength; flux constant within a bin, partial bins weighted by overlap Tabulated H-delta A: -3.4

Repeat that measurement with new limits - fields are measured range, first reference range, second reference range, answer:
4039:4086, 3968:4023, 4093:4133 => 2.8 A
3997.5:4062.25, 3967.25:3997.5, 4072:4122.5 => 4.7 A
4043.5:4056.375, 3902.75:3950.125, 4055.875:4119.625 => 0.7 A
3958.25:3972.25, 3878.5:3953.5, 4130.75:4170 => -2.0 A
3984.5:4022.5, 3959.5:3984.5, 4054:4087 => 3.2 A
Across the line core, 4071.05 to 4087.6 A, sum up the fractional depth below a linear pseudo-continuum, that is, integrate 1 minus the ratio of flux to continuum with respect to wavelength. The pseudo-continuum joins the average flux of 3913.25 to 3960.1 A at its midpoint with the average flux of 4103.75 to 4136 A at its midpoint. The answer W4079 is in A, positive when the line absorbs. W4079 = 0.5 A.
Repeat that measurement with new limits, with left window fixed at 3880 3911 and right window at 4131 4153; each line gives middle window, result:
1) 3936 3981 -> 2.7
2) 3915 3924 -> 0.9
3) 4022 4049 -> 1.8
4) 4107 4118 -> -0.4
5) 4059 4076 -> 0.2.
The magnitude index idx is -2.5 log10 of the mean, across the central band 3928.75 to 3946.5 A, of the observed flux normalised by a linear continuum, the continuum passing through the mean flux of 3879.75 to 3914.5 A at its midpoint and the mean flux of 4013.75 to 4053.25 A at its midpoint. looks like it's 0.20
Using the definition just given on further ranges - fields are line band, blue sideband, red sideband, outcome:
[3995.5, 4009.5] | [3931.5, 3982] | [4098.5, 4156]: 0.04 mag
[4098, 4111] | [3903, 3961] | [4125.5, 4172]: -0.17 mag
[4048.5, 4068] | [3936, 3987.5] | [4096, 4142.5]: 0.06 mag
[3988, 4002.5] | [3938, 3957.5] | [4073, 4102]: -0.02 mag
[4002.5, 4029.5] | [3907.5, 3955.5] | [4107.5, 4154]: -0.01 mag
